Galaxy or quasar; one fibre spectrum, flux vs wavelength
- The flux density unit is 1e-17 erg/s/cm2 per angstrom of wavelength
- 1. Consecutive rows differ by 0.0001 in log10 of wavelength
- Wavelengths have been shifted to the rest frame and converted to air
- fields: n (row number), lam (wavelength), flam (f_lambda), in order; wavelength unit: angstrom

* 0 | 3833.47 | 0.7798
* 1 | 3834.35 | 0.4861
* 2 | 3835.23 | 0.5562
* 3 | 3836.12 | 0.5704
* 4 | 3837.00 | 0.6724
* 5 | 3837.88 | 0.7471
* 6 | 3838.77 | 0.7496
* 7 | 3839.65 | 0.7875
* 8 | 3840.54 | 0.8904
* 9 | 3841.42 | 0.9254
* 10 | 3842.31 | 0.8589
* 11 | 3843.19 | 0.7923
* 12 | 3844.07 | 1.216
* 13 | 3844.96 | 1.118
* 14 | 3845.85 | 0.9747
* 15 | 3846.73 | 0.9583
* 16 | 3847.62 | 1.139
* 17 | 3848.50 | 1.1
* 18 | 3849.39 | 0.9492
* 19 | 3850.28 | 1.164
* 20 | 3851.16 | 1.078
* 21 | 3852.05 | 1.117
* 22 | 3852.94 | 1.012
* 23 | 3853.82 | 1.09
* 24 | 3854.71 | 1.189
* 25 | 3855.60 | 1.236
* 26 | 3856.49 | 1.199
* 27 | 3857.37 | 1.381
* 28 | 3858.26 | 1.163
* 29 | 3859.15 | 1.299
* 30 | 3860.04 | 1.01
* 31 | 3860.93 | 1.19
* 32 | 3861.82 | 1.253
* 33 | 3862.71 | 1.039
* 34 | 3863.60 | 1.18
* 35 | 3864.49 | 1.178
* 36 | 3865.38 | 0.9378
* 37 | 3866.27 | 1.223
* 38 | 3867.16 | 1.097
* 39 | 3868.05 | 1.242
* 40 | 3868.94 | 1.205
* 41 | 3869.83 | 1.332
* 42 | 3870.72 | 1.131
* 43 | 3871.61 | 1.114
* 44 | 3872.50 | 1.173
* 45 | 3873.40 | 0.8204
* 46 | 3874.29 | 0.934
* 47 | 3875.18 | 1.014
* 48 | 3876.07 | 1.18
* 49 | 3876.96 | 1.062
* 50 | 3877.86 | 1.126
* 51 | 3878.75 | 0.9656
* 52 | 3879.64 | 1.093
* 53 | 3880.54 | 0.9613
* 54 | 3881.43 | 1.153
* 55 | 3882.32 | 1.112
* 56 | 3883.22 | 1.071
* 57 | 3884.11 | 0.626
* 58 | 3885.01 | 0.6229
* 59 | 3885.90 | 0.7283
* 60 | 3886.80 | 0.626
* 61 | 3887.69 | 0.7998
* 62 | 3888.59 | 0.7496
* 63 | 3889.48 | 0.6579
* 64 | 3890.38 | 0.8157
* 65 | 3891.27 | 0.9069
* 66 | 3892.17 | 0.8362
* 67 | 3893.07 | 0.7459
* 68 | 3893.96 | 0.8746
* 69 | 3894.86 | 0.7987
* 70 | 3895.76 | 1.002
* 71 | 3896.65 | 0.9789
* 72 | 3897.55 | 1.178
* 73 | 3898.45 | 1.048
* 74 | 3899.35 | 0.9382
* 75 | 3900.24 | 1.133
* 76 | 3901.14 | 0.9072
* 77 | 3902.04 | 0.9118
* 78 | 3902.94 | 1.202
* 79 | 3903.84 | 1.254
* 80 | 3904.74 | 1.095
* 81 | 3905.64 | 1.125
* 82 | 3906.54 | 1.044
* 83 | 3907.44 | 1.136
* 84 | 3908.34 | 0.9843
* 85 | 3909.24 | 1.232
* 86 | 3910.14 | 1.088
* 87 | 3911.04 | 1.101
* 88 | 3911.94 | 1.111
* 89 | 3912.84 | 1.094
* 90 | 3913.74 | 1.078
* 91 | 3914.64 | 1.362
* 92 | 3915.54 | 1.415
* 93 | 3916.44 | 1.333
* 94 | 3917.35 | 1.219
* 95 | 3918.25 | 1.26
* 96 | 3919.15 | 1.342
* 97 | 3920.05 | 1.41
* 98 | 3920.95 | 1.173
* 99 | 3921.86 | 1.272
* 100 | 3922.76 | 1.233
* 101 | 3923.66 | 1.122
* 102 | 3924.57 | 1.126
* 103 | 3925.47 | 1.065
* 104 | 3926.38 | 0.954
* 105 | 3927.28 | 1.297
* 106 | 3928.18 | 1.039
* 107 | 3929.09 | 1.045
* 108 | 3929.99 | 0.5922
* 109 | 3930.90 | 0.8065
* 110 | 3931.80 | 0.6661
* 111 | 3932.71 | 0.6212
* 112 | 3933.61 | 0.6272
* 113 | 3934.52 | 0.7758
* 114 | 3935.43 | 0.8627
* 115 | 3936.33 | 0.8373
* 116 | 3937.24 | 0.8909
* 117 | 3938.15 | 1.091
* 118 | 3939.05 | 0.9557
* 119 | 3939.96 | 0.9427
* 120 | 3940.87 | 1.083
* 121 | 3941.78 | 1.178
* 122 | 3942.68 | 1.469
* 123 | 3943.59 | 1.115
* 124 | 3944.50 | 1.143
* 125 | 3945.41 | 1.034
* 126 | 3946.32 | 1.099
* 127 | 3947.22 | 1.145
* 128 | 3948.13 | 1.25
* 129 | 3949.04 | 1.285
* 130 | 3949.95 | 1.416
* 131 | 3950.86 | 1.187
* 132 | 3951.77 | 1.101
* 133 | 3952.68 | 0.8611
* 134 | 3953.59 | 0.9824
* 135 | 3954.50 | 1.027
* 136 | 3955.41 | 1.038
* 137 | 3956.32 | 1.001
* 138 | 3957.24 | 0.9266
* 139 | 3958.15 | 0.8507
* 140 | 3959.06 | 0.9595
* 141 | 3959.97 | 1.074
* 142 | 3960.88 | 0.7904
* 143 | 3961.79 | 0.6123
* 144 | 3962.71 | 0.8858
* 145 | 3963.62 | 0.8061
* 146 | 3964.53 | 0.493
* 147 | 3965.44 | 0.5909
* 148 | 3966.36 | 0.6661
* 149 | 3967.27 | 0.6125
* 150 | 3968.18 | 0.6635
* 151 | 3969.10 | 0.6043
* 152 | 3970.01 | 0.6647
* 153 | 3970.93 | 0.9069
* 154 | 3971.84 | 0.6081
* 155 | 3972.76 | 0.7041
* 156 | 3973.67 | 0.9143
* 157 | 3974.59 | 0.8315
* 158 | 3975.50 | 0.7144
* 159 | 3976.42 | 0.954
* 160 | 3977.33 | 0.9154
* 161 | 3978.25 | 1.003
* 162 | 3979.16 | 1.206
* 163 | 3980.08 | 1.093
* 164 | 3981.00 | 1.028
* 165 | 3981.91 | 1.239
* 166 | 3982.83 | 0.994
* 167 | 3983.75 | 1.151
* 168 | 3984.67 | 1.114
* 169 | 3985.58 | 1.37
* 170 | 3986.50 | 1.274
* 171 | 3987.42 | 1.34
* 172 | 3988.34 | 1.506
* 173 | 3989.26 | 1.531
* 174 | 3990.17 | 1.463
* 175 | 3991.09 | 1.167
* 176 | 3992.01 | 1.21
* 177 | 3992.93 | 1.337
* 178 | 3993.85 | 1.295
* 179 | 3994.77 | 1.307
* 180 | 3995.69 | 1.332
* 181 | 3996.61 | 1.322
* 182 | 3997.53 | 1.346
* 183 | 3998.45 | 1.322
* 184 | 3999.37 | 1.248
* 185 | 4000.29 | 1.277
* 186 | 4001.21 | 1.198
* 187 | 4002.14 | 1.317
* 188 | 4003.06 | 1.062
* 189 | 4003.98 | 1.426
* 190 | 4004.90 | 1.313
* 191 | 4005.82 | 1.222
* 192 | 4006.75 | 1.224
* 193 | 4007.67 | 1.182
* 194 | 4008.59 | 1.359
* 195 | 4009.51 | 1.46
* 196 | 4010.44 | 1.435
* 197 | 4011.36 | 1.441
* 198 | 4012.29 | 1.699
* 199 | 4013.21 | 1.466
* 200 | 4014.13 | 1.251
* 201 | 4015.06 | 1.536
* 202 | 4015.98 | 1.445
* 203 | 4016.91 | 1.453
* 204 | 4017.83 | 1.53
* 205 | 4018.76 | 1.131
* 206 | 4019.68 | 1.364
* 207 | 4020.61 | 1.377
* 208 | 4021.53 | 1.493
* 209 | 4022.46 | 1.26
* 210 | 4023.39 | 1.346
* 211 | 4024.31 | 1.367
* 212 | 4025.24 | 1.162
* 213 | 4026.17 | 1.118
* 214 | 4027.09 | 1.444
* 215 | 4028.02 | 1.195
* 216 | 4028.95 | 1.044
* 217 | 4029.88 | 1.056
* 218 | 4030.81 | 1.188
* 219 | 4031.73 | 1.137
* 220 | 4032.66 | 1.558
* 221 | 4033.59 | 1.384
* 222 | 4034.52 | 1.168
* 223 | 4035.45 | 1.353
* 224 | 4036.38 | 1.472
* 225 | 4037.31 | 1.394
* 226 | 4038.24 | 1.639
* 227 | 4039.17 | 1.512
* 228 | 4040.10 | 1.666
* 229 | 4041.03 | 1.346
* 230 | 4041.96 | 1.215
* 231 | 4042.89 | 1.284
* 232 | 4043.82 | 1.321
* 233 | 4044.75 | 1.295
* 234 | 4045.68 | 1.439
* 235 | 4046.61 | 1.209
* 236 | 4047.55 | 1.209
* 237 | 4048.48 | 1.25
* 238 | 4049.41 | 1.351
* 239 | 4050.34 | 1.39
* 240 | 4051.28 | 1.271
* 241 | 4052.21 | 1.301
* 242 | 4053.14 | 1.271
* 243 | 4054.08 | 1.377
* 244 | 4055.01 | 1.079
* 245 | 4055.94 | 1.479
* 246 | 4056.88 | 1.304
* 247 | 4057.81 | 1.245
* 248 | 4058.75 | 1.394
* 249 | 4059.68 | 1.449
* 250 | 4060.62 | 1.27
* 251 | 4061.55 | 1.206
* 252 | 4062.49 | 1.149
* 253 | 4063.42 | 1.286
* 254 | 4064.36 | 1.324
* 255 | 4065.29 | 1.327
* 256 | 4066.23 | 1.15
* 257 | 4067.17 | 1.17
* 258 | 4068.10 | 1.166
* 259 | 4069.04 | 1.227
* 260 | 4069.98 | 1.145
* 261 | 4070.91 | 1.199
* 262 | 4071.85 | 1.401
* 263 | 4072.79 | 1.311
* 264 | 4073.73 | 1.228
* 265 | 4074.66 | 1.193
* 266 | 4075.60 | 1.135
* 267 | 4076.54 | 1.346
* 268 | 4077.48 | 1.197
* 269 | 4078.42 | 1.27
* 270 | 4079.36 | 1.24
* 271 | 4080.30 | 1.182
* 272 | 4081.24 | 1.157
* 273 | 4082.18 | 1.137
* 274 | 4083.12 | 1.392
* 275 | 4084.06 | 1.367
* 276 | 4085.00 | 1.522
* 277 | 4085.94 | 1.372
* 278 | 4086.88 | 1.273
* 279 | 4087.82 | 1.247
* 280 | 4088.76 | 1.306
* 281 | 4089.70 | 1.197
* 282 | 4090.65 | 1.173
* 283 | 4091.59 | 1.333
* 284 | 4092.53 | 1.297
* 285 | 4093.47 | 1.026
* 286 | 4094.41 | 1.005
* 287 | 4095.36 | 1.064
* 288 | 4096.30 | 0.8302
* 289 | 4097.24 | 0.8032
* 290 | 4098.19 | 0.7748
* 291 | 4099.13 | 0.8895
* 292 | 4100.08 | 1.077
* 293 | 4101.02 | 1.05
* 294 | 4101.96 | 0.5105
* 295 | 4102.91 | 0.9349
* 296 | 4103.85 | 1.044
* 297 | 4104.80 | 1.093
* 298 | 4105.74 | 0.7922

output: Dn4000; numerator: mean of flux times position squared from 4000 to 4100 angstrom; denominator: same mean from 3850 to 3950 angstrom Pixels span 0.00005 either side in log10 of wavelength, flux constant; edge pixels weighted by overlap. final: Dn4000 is 1.3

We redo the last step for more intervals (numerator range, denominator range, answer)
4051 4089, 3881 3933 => 1.35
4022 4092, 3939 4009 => 1.24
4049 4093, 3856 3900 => 1.38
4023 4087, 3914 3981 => 1.39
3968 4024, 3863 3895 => 1.32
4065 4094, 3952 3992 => 1.37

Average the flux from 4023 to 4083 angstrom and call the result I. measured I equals 1.28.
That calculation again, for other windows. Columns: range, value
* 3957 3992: 0.958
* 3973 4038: 1.27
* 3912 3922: 1.26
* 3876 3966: 1.01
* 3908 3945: 1.07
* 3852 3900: 1.03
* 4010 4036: 1.34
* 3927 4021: 1.09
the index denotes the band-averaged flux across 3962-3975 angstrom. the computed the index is 0.708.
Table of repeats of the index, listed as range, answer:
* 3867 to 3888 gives 1.01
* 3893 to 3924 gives 1.13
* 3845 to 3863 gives 1.13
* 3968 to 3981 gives 0.852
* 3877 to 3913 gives 0.971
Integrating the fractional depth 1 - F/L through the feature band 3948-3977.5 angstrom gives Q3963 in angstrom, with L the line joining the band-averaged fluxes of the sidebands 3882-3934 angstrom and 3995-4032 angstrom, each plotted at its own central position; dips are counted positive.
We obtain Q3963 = 7.4 angstrom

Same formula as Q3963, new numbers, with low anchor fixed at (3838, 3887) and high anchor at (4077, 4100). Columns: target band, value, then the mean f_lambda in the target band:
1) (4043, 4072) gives -3.2 angstrom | 1.28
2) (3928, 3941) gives 2.9 angstrom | 0.846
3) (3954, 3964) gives 1.8 angstrom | 0.907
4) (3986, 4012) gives -4.6 angstrom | 1.32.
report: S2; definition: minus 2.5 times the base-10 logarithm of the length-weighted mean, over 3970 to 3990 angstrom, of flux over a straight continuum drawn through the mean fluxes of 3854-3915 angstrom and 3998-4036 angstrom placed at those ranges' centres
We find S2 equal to 0.17 mag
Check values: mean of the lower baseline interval 1.04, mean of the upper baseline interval 1.32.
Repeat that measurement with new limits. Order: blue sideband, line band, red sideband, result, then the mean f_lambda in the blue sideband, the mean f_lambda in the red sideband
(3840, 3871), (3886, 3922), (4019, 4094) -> 0.101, 1.11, 1.29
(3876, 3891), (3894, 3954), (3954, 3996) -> -0.148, 0.896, 0.994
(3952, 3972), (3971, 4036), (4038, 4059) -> -0.176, 0.807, 1.34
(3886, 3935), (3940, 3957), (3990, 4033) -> 0.004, 1.02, 1.31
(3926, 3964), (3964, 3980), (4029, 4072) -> 0.347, 0.984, 1.3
